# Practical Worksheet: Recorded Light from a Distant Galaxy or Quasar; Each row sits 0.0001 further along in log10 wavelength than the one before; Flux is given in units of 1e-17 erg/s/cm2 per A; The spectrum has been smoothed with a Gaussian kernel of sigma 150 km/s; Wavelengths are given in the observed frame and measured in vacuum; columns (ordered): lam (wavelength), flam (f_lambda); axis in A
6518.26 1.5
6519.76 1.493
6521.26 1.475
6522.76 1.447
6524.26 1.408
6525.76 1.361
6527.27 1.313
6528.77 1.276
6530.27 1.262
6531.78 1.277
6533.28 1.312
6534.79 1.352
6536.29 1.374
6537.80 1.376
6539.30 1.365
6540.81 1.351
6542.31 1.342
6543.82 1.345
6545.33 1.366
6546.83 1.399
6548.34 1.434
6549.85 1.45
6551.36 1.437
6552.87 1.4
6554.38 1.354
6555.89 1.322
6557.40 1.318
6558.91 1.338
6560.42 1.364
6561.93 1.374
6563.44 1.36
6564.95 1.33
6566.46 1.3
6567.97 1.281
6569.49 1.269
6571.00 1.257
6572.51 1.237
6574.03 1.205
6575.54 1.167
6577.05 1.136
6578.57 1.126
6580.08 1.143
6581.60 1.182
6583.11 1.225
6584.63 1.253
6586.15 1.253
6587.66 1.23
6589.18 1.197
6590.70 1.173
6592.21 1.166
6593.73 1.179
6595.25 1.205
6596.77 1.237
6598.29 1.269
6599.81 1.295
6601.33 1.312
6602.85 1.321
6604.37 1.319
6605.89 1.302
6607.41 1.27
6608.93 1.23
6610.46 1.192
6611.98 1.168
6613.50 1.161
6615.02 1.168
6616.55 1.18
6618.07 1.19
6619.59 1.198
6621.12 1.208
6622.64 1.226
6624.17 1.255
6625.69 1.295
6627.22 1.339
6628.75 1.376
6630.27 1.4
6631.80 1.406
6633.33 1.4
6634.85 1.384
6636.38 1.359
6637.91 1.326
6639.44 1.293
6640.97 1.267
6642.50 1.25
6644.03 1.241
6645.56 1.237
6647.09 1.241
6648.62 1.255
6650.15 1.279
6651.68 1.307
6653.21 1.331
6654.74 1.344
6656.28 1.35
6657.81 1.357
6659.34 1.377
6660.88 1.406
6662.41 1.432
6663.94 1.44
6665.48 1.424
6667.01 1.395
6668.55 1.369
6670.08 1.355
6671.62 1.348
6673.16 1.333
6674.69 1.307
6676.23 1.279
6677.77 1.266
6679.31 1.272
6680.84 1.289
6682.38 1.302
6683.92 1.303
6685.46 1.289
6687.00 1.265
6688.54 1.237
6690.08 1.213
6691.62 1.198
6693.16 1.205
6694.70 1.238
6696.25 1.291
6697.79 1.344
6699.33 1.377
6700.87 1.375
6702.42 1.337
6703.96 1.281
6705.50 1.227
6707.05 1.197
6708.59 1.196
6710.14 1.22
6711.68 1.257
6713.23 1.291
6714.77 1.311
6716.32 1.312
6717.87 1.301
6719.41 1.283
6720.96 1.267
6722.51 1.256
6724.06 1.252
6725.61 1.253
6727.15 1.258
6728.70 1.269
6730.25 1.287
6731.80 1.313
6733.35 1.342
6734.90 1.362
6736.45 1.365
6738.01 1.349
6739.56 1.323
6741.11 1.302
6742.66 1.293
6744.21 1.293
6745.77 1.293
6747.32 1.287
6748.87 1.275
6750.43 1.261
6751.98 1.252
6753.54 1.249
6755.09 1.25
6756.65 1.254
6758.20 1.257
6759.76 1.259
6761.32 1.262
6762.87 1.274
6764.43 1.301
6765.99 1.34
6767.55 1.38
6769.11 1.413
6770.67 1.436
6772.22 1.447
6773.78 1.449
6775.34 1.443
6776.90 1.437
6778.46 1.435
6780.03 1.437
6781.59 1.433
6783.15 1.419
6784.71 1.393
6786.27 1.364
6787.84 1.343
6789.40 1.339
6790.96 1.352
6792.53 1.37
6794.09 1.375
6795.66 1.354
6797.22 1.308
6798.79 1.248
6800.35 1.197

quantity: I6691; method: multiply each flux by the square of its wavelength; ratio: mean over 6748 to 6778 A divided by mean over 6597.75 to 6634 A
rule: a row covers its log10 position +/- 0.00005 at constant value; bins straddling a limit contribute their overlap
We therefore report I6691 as 1.09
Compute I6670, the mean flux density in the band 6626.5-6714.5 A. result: 1.31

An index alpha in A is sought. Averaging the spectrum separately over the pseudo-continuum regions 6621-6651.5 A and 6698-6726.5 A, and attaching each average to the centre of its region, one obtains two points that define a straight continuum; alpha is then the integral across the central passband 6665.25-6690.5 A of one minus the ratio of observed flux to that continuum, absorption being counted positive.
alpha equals -0.3 A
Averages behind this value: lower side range 1.3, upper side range 1.28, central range 1.31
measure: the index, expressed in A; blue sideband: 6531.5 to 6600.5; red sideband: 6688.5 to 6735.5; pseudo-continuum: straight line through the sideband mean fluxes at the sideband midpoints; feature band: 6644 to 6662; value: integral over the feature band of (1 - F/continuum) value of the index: -0.5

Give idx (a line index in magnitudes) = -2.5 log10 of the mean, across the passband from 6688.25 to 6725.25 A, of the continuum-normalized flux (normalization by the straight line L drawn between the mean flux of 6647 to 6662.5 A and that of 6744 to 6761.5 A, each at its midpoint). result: 0.02 mag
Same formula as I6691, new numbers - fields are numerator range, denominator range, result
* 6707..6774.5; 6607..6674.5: 1.03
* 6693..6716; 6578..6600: 1.10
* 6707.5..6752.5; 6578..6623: 1.10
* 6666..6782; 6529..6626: 1.07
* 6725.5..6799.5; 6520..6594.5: 1.09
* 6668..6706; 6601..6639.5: 1.03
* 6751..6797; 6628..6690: 1.06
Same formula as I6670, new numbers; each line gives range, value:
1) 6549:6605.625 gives 1.27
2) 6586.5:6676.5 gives 1.29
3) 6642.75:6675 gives 1.34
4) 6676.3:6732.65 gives 1.27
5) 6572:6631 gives 1.23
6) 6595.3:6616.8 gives 1.24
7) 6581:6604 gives 1.24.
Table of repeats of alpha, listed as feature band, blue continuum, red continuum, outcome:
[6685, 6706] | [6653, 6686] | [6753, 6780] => 1.1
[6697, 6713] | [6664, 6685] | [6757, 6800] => 0.7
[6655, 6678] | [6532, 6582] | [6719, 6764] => -1.2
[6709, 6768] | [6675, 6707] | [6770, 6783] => 3.4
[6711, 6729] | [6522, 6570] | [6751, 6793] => 1.0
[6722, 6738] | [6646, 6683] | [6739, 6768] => 0.0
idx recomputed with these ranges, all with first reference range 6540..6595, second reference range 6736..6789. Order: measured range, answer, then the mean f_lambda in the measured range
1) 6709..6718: 0.04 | 1.28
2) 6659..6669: -0.08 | 1.41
